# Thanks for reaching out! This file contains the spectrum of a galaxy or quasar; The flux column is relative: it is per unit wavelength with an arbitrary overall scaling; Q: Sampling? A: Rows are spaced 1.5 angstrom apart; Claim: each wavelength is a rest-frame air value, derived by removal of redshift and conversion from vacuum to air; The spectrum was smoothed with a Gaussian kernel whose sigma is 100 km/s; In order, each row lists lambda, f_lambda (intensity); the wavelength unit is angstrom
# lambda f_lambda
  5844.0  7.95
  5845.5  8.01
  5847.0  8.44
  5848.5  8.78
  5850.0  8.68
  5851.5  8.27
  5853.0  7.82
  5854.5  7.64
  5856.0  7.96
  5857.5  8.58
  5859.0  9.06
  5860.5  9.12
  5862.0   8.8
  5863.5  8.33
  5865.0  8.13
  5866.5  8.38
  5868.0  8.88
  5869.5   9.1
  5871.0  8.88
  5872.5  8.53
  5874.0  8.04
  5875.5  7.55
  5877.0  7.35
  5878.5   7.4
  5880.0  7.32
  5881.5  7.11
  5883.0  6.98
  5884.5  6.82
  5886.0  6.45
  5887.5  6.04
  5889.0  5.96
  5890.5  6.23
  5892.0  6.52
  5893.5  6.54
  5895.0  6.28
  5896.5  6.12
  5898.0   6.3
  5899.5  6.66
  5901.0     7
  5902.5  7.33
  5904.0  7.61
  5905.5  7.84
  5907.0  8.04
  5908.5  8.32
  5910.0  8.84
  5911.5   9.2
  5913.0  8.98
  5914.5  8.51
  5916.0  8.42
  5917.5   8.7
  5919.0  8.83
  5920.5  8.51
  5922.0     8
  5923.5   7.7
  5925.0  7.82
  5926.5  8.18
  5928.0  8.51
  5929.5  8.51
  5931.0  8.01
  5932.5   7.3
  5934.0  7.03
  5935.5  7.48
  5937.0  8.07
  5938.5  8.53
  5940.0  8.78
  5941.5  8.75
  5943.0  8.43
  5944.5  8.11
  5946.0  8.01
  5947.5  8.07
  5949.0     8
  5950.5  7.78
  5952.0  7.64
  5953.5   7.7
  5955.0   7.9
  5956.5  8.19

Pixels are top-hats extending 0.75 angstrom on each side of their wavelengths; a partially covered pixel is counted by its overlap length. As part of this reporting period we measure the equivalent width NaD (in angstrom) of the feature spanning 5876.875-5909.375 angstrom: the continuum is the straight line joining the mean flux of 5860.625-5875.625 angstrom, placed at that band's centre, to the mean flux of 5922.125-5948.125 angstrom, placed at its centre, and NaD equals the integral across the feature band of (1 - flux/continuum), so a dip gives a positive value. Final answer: 5.6 angstrom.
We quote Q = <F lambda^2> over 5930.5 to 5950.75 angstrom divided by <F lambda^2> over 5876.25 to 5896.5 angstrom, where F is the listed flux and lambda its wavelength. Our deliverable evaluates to 1.23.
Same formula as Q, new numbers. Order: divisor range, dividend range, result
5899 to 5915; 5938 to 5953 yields 1.03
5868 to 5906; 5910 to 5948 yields 1.17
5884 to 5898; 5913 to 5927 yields 1.33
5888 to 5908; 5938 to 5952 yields 1.23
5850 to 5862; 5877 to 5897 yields 0.80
